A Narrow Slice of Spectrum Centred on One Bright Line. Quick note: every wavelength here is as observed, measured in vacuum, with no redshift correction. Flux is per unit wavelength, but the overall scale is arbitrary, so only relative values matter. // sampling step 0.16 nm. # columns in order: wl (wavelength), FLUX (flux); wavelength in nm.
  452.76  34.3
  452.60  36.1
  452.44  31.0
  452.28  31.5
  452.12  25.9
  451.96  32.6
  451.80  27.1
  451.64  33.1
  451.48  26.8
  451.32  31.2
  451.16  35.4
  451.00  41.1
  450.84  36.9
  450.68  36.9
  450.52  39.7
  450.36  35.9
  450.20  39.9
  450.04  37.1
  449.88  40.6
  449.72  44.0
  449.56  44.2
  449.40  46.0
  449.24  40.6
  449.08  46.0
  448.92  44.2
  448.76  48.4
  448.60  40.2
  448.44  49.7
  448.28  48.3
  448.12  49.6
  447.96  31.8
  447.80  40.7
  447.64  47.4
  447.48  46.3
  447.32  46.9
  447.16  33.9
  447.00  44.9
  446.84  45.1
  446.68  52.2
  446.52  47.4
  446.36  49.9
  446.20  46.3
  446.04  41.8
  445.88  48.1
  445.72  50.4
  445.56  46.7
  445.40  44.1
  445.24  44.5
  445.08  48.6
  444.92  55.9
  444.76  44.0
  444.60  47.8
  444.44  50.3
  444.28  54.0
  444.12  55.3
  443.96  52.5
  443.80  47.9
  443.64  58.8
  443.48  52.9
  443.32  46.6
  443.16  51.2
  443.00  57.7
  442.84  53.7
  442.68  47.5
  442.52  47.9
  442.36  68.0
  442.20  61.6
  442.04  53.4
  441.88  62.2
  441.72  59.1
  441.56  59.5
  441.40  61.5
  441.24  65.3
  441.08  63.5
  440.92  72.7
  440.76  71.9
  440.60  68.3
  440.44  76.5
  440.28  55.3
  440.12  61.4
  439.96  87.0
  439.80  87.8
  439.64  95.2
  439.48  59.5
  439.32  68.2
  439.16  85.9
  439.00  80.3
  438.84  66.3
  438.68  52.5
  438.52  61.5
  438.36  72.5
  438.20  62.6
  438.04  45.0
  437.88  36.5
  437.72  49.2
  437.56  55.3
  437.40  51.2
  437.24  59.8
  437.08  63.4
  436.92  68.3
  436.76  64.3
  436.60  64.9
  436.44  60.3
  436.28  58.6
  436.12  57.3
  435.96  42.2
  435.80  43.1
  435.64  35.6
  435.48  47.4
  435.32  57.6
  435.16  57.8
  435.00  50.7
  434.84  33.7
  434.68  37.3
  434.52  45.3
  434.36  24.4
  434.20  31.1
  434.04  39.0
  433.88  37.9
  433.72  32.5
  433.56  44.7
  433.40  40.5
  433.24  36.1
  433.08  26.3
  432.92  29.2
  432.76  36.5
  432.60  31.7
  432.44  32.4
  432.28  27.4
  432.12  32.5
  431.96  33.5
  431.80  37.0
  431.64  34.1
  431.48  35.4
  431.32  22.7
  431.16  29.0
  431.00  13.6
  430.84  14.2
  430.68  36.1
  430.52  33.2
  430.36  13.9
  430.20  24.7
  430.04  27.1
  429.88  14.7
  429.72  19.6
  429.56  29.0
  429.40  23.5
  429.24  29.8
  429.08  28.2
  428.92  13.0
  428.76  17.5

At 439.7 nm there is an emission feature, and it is Lyman alpha 1216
